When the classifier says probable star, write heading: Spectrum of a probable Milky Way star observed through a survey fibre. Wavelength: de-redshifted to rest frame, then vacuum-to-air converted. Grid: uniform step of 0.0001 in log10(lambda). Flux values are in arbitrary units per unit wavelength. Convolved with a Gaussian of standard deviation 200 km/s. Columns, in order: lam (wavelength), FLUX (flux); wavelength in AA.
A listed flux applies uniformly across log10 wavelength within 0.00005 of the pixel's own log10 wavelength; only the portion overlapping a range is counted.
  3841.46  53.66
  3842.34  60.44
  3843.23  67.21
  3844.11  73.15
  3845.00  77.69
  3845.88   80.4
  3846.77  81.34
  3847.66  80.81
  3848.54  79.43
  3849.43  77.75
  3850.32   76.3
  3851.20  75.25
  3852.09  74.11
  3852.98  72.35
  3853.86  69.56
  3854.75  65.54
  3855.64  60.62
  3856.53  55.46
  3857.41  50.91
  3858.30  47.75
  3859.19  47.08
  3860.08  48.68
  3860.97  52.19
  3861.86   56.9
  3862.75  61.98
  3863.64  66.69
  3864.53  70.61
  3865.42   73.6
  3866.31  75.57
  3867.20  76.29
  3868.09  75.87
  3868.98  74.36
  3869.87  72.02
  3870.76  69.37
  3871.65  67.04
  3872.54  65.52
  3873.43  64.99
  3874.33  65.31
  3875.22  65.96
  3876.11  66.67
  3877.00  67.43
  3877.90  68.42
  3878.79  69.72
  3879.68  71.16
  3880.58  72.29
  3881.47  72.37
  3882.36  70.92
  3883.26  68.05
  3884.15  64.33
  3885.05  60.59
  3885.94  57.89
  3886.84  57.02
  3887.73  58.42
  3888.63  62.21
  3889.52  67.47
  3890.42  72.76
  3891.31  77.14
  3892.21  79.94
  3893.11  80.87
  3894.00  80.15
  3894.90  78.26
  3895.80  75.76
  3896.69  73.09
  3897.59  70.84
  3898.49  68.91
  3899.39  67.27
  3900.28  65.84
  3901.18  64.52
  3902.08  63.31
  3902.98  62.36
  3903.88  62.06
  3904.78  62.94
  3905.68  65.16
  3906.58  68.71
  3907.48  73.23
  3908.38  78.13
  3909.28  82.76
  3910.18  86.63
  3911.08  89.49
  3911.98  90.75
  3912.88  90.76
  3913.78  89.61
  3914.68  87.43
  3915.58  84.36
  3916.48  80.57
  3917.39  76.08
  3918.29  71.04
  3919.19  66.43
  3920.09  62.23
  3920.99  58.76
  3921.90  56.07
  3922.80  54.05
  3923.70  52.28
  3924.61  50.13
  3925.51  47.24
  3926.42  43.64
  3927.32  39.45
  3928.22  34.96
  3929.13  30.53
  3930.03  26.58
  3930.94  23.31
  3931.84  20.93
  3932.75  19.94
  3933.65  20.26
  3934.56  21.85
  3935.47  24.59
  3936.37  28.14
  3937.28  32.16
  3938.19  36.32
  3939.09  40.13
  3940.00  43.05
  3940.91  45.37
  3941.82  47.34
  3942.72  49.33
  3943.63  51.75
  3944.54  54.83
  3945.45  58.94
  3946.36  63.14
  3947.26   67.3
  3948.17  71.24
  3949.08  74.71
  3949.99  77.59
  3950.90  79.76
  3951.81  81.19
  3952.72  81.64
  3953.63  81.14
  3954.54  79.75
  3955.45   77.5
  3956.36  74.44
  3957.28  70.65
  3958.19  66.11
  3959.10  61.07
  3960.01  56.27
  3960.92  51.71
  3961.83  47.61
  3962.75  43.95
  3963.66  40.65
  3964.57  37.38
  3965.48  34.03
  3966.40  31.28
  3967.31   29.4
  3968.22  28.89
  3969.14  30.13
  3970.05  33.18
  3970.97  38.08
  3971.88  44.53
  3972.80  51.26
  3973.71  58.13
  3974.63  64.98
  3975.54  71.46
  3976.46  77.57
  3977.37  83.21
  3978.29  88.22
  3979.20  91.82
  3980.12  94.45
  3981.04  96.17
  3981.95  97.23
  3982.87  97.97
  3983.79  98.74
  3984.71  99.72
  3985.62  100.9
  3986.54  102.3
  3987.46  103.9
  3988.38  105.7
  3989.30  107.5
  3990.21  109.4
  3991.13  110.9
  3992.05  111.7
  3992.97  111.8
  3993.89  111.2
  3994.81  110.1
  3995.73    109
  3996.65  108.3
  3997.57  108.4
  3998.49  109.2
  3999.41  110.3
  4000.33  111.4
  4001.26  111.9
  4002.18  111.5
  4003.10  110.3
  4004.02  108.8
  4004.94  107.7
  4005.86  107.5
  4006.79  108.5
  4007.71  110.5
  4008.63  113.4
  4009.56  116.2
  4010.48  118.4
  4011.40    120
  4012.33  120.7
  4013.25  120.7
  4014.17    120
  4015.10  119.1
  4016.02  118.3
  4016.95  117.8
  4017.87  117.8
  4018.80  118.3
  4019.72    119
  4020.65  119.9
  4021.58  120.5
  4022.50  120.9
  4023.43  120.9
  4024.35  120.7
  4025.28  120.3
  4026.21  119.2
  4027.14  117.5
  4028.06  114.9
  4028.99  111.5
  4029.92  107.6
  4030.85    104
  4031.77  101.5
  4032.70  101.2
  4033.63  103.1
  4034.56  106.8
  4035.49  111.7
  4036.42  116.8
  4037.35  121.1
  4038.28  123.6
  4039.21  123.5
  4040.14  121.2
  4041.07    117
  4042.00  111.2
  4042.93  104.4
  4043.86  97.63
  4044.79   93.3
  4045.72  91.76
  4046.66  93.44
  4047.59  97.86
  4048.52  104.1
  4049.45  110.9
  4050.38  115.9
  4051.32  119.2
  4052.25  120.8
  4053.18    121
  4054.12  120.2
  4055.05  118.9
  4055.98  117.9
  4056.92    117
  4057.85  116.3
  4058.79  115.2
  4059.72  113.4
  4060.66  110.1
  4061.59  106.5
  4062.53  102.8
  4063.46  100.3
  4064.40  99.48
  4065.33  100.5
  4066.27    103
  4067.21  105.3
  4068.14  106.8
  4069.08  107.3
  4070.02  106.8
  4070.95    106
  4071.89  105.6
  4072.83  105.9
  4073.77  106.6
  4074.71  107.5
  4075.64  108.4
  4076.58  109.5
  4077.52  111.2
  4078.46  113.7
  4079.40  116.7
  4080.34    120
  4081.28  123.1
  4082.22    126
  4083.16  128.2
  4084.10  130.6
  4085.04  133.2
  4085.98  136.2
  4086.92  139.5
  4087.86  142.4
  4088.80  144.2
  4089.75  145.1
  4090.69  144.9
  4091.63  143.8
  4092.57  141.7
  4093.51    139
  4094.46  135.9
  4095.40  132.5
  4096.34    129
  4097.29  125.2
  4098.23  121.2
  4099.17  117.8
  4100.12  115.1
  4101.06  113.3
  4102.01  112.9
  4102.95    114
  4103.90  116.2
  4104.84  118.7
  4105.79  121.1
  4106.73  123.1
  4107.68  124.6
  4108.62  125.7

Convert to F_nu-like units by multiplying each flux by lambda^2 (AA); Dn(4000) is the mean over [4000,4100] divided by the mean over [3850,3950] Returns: 2.02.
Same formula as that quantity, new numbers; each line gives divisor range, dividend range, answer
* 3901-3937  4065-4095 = 2.30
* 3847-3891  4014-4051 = 1.83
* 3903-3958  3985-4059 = 1.98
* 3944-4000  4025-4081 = 1.49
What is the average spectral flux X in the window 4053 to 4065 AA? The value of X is 112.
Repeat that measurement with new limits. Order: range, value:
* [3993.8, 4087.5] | 113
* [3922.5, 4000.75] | 66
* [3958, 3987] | 64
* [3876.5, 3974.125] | 59.3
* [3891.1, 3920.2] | 75.2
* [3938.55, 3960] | 64.8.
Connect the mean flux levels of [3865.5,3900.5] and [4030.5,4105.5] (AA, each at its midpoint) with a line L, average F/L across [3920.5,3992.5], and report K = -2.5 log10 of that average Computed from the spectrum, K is 0.42 mag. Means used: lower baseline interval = 69.8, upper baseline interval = 116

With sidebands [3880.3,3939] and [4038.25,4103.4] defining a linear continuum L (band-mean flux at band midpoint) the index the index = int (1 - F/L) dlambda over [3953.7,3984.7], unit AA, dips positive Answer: 7.2 AA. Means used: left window 61.1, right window 117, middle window 62.8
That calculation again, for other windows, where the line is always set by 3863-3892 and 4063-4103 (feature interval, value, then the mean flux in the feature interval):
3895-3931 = 5.4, 65.5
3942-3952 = 2.4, 65.5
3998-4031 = -3.9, 115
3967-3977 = 4.8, 48.6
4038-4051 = 0.4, 107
